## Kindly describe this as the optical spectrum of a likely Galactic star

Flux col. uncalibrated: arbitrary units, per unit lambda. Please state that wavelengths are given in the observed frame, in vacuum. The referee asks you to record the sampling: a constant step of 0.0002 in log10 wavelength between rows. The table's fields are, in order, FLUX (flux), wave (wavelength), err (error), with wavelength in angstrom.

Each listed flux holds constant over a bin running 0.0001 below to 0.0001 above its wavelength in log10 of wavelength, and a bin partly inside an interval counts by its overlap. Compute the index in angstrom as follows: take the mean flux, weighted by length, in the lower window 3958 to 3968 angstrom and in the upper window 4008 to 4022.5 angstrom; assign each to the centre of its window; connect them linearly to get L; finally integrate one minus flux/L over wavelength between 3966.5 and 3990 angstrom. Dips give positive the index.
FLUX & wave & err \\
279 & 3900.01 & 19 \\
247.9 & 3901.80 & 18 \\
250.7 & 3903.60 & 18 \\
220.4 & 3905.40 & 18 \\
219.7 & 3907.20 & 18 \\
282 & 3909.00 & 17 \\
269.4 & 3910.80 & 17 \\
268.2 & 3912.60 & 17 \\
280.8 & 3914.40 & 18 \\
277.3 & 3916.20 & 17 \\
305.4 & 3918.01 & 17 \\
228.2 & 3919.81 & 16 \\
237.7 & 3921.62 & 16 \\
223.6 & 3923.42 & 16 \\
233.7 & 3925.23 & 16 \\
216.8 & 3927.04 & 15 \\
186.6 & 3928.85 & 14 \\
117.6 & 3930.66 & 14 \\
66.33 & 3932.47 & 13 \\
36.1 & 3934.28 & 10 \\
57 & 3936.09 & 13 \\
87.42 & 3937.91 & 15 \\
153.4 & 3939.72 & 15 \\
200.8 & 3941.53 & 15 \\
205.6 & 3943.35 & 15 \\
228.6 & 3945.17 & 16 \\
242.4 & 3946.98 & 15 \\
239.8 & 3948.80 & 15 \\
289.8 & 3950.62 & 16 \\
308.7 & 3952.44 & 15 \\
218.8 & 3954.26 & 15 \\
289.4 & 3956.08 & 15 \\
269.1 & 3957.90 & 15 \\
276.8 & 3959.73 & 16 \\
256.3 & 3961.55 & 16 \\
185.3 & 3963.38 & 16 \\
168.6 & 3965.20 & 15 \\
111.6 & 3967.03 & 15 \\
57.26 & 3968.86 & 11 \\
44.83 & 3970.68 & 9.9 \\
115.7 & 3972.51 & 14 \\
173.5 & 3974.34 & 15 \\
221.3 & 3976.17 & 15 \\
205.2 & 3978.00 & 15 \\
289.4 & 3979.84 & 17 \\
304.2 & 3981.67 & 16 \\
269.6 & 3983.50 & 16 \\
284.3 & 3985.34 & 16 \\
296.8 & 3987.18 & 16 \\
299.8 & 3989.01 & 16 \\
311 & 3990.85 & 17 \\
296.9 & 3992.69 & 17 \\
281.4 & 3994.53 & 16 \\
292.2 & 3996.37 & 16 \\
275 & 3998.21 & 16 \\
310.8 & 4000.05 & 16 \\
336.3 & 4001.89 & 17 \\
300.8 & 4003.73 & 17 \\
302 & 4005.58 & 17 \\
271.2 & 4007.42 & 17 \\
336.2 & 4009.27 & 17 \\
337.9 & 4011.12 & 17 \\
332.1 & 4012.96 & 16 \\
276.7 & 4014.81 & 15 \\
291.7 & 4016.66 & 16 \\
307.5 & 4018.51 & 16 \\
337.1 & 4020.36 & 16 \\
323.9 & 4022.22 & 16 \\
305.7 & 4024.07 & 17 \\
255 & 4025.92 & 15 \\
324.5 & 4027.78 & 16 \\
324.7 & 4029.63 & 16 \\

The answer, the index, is 3.4 angstrom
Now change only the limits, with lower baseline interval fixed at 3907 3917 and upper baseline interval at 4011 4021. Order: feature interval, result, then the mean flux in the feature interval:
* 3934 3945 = 5.70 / 135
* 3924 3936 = 5.95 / 139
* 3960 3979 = 8.70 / 159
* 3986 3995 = 0.11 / 298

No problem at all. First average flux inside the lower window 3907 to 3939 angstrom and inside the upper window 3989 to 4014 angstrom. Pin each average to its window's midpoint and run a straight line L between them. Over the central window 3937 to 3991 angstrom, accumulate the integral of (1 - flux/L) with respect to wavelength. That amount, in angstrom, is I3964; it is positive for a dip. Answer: 7.6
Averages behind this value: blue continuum 199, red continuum 306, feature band 219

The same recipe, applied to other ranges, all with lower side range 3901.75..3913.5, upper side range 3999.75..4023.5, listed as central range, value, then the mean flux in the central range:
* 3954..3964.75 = 1.3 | 248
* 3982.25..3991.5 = 0.2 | 292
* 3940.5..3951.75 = 1.6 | 235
